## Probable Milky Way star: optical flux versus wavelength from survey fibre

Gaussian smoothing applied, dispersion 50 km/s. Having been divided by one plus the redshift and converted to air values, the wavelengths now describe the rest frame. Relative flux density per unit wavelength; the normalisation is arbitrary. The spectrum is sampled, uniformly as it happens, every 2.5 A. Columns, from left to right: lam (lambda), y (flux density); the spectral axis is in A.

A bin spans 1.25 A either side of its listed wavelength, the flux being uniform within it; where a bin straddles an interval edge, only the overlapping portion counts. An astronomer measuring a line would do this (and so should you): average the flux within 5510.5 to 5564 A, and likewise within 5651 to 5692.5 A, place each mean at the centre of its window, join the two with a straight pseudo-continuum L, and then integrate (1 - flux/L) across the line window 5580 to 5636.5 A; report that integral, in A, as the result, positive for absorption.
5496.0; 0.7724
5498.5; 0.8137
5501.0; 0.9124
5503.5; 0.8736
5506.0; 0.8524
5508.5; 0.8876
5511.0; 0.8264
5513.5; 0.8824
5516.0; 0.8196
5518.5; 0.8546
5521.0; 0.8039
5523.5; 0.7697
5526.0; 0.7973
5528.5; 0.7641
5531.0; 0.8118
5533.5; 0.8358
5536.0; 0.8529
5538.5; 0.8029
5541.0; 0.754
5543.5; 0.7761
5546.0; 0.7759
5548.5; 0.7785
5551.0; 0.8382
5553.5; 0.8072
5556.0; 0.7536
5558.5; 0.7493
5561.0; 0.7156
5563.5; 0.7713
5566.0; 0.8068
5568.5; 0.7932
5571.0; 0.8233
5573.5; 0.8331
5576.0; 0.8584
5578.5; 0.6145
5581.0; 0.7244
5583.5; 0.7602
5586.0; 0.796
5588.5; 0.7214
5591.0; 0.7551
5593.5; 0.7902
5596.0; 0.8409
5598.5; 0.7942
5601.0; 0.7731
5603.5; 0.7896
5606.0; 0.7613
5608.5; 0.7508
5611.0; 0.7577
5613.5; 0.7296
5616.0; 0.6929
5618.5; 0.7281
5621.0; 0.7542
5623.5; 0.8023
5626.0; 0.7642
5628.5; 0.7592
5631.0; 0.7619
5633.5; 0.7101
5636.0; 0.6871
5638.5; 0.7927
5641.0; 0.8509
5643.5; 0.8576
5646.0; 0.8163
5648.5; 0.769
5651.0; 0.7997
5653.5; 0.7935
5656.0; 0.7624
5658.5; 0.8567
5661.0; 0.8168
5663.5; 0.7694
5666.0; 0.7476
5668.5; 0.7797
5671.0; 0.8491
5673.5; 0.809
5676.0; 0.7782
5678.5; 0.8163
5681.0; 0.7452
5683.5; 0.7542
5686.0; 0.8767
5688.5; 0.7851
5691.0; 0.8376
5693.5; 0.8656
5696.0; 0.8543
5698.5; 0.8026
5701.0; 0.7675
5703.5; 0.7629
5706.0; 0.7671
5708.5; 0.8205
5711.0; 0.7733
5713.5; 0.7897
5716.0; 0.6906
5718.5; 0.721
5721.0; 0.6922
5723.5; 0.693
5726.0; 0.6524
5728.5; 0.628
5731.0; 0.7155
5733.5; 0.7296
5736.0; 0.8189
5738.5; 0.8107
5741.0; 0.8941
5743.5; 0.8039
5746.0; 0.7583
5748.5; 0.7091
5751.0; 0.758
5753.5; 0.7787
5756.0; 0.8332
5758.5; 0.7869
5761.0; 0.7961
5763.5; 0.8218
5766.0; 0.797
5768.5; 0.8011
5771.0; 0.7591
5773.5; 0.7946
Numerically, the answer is 2.9 A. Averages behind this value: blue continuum 0.797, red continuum 0.799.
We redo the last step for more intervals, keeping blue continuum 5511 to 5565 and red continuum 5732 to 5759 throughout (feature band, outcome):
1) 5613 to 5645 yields 1.26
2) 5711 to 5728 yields 1.76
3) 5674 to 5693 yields -0.27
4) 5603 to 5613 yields 0.42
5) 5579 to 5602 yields 0.78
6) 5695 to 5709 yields -0.06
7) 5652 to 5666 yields -0.06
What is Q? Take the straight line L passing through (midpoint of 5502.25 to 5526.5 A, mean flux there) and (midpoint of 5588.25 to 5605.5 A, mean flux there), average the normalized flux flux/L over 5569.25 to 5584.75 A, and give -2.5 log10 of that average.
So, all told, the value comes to 0.04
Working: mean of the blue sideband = 0.838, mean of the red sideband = 0.783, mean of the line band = 0.77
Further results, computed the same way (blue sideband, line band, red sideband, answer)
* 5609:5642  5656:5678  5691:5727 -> -0.057 mag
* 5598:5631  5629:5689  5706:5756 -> -0.050 mag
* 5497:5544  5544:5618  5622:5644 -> 0.038 mag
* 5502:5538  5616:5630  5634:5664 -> 0.066 mag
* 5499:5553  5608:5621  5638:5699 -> 0.113 mag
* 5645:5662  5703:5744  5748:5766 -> 0.060 mag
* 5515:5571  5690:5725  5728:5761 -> 0.008 mag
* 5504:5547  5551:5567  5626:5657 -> 0.047 mag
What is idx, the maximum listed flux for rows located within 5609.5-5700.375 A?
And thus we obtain 0.8767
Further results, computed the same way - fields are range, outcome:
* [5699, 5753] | 0.8941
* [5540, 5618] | 0.8584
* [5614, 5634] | 0.8023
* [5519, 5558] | 0.8529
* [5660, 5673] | 0.8491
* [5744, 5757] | 0.8332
